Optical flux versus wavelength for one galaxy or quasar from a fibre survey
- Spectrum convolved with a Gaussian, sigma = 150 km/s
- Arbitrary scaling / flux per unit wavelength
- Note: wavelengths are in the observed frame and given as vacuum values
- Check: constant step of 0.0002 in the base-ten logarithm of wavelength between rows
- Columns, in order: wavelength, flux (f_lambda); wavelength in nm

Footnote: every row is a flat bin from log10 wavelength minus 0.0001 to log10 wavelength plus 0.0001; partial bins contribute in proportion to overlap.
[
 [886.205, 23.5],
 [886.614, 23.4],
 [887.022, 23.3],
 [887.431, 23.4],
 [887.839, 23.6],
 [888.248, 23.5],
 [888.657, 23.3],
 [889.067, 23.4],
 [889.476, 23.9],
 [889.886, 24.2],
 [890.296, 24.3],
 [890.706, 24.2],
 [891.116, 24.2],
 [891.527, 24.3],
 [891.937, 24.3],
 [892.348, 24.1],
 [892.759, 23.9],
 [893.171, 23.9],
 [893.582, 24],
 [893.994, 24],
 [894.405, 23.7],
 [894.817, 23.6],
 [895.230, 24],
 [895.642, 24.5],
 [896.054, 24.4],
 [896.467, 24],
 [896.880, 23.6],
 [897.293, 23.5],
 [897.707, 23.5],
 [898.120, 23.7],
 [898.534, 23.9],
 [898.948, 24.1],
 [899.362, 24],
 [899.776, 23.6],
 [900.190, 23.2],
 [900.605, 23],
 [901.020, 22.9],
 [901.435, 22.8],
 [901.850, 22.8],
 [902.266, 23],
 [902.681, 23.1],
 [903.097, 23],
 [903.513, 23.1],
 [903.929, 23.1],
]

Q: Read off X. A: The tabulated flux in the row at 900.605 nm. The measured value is 23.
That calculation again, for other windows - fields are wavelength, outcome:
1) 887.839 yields 23.6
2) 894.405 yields 23.7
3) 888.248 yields 23.5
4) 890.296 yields 24.3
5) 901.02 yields 22.9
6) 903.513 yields 23.1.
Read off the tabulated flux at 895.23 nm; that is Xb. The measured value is 24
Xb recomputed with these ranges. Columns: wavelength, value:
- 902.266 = 23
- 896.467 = 24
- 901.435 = 22.8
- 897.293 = 23.5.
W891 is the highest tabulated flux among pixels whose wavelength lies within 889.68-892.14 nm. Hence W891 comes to 24.3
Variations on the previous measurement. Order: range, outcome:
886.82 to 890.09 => 24.2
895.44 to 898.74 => 24.5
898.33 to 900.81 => 24.1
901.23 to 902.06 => 22.8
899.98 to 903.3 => 23.2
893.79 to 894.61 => 24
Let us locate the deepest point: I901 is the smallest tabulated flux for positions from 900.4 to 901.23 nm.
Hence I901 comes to 22.9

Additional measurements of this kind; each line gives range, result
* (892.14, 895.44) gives 23.6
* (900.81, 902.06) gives 22.8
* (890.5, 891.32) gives 24.2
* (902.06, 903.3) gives 23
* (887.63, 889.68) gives 23.3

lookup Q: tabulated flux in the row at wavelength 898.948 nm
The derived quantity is 24.1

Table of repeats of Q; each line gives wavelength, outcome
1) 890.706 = 24.2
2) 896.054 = 24.4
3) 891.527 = 24.3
